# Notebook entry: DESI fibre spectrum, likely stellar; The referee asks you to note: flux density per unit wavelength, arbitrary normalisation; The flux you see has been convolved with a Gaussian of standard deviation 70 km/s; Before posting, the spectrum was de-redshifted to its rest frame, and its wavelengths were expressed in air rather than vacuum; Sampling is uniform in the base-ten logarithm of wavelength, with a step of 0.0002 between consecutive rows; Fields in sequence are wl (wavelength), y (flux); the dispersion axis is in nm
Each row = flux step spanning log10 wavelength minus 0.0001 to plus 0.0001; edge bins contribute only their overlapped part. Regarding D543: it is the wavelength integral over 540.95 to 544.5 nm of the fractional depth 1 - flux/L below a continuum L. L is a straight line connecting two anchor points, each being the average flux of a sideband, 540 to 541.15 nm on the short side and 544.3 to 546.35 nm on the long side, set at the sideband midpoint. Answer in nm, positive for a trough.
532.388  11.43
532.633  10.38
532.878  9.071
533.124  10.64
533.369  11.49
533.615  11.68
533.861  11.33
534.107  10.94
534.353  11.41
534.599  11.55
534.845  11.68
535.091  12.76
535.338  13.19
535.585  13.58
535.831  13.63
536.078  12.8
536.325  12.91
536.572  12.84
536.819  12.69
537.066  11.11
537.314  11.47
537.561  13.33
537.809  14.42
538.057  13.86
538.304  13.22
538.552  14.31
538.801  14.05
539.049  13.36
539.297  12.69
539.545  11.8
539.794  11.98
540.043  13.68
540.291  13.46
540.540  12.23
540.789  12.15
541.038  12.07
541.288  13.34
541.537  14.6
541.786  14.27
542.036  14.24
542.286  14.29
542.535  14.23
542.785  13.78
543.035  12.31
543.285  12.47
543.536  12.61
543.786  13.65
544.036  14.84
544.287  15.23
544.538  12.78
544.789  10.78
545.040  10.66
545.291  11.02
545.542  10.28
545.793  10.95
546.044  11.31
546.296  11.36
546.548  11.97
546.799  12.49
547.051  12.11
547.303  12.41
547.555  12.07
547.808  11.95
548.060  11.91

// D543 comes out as -0.48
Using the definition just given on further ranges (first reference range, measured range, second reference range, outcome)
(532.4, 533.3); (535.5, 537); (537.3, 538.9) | -0.064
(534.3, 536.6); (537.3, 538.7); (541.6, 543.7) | -0.066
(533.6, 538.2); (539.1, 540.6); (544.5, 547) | -0.082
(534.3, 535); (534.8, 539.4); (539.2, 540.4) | -0.351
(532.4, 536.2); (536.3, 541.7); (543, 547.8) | -0.487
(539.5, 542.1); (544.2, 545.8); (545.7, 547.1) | 0.055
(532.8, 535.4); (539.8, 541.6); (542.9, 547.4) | -0.163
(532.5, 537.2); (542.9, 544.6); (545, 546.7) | -0.327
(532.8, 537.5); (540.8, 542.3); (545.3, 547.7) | -0.236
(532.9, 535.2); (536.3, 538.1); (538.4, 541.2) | -0.083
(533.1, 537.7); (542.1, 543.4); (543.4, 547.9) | -0.140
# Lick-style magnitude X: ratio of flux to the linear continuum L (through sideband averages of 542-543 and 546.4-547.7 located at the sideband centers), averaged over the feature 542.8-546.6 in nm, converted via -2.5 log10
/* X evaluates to 0.08 mag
